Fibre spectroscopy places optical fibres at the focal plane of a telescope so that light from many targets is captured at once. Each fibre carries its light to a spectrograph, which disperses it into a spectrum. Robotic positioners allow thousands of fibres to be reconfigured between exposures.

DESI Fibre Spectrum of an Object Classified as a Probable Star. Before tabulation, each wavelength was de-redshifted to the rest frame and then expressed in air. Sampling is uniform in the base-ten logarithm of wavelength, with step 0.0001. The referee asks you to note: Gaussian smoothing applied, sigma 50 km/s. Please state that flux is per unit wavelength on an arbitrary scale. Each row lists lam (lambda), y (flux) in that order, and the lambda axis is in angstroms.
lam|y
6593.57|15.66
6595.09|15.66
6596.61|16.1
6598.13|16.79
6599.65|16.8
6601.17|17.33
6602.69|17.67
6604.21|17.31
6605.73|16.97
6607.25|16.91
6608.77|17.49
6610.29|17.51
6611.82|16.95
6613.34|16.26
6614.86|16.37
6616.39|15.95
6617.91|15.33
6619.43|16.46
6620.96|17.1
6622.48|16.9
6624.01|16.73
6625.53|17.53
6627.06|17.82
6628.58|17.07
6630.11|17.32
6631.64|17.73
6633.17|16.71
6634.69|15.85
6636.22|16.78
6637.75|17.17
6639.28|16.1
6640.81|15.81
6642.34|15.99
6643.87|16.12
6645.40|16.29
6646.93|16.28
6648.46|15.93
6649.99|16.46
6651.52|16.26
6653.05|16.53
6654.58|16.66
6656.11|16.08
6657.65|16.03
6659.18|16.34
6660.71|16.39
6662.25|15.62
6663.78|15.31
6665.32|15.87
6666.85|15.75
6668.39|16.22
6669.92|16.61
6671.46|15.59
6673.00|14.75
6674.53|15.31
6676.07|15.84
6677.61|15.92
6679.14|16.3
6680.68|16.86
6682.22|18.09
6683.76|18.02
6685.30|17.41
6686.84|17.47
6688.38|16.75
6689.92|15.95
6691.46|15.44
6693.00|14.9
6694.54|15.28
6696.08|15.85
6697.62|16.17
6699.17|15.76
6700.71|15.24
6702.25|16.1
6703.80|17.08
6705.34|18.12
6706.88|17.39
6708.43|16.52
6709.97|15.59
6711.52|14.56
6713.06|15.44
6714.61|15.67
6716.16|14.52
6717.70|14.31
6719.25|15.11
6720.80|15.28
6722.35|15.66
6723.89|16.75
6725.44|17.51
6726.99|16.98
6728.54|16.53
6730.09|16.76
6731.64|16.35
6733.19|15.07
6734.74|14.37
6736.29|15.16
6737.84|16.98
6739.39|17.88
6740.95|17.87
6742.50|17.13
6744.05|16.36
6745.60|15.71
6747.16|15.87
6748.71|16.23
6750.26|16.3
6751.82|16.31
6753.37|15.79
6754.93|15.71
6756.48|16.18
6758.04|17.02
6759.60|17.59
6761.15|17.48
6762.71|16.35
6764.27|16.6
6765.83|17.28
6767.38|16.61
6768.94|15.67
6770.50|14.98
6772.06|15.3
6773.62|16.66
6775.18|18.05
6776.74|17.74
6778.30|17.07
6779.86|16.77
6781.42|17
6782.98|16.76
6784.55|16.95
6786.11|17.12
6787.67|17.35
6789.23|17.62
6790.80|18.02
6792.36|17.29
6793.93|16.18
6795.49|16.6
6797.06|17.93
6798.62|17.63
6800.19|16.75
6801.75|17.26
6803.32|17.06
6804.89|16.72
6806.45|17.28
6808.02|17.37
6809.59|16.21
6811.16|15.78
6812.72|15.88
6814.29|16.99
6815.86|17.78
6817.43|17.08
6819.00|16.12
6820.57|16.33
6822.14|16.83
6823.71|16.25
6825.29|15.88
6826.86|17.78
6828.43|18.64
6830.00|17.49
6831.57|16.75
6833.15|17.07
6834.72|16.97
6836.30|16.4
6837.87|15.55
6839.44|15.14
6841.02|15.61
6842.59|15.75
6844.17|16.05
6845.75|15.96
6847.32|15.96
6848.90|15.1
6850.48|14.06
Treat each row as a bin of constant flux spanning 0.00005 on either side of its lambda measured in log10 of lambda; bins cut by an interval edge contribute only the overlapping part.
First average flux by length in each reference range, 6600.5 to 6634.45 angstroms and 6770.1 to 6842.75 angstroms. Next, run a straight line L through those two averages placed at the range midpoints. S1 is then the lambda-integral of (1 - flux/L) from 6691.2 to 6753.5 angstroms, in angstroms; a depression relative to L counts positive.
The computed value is 3.1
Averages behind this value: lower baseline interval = 17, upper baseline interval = 16.8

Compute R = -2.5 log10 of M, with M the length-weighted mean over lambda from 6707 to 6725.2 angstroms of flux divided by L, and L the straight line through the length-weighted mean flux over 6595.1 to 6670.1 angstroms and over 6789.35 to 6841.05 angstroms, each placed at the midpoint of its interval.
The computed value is 0.077 mag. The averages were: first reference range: 16.6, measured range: 15.5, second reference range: 16.8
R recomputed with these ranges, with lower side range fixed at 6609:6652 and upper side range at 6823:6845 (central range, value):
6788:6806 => -0.04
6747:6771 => 0.01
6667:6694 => 0.02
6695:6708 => 0.01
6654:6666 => 0.04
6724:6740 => 0.01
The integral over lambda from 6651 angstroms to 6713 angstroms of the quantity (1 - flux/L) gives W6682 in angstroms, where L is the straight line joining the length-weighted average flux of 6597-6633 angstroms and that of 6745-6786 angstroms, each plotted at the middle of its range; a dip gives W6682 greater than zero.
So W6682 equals 2.16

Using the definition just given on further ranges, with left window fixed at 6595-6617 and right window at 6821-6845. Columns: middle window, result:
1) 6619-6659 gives 0.5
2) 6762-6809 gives -0.9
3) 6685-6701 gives 0.7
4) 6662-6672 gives 0.5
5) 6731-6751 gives 0.5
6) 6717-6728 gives 0.5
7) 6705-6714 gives 0.3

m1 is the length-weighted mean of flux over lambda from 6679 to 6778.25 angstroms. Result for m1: 16.3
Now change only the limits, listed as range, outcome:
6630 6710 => 16.3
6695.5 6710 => 16.4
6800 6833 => 16.9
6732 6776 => 16.4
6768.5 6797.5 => 16.9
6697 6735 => 16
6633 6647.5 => 16.3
